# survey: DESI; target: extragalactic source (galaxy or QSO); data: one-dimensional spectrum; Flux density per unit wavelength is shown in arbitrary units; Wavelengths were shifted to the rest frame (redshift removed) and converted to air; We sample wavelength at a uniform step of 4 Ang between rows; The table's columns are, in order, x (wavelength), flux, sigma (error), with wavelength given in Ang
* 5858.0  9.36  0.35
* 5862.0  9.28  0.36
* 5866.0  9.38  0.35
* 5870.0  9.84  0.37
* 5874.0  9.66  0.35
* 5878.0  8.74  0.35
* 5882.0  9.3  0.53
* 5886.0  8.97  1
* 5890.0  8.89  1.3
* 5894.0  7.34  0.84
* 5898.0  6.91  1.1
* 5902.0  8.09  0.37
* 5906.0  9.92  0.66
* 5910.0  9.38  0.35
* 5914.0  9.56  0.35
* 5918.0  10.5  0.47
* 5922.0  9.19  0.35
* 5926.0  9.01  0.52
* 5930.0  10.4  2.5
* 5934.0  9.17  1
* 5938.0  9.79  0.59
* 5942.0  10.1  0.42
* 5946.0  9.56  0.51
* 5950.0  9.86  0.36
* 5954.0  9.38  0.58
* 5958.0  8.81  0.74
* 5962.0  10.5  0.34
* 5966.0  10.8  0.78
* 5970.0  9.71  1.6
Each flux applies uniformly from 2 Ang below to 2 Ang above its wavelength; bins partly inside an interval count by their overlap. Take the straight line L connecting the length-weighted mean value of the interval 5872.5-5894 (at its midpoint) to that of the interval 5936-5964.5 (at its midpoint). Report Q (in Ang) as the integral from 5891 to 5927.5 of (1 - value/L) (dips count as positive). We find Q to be 1.5 Ang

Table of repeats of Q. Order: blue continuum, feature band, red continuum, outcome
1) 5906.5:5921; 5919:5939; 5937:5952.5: 0.5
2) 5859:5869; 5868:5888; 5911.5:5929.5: 0.3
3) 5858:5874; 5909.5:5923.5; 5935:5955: -0.1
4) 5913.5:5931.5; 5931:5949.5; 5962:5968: 0.8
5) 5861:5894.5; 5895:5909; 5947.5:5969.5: 1.5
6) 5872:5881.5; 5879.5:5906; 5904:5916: 2.9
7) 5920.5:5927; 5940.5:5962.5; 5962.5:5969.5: 0.8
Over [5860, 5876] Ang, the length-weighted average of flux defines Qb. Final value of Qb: 9.54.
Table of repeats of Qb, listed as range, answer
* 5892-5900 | 7.12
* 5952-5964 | 9.56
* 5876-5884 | 9.02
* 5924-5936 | 9.53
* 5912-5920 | 10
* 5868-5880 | 9.41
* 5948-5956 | 9.62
